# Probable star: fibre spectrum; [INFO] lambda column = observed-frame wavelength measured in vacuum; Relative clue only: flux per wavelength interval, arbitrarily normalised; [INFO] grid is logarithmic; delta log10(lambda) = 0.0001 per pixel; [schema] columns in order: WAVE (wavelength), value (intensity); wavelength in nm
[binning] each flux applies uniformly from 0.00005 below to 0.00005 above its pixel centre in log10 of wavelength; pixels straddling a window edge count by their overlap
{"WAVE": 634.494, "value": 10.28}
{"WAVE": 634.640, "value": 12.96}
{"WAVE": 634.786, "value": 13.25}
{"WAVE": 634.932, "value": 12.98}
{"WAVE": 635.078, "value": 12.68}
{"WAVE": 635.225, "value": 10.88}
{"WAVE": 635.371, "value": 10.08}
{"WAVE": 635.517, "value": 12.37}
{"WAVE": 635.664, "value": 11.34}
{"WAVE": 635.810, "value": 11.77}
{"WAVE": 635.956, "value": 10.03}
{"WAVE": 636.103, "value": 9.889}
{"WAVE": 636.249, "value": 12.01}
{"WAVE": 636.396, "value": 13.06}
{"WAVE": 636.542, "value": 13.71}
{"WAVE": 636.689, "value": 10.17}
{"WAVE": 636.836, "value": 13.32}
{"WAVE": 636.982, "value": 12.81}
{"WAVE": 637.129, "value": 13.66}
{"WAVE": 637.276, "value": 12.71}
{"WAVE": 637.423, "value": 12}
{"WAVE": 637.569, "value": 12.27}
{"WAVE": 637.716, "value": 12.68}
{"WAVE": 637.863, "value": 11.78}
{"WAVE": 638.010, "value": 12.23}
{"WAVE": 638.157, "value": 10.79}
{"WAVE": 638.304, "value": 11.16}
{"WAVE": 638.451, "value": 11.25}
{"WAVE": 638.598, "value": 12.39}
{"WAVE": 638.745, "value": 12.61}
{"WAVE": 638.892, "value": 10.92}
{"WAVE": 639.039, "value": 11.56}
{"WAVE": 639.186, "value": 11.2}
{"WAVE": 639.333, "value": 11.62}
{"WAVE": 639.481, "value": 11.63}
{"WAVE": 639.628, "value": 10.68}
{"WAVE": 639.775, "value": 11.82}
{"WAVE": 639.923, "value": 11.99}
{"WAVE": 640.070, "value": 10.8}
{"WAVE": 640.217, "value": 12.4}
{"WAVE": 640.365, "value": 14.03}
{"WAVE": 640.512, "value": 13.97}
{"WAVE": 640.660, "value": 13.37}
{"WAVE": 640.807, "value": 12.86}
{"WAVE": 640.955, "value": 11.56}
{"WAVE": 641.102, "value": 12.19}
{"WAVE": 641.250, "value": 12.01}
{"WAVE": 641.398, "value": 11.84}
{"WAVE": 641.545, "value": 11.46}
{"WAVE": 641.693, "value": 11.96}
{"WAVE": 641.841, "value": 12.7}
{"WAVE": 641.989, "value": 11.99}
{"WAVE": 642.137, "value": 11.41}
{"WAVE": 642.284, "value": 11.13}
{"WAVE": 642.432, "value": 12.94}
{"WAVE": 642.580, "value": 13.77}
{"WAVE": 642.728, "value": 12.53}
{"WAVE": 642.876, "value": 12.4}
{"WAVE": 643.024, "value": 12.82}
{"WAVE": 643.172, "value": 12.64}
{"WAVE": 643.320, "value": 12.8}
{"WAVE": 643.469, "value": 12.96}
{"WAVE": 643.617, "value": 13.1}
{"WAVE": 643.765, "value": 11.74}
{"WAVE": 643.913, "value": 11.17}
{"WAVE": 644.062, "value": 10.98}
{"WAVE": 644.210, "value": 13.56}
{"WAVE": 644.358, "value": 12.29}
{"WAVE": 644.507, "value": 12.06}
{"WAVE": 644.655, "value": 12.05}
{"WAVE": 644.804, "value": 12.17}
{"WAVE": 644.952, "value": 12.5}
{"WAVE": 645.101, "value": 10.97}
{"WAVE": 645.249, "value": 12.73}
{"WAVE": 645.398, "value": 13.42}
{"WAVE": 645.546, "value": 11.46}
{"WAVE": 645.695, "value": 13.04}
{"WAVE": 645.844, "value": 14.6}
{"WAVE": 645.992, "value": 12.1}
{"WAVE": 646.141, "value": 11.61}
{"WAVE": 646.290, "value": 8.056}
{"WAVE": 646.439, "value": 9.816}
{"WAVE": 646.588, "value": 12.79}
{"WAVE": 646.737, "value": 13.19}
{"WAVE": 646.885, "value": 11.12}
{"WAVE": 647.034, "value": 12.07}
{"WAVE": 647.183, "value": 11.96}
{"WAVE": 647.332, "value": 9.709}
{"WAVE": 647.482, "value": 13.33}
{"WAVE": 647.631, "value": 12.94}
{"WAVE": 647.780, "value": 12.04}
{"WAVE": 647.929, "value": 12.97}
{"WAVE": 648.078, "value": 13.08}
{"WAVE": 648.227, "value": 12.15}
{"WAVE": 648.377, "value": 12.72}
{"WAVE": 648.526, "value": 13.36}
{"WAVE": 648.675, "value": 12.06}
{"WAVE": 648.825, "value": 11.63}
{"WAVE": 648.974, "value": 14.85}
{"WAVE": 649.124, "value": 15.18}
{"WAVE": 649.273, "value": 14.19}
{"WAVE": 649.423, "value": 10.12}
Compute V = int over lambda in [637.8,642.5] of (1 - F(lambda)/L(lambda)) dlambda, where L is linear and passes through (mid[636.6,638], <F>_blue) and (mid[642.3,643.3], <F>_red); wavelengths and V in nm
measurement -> 0.234 nm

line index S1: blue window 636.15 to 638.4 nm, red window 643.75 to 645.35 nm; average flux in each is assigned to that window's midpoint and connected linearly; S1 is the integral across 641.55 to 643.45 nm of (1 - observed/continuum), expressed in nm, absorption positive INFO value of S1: -0.05 nm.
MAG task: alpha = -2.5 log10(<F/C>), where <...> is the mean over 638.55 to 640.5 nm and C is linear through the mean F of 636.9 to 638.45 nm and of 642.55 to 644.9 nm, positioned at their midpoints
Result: 0.03 mag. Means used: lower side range 12.2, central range 11.9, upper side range 12.4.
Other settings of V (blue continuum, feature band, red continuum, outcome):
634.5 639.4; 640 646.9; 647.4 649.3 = 0.18 nm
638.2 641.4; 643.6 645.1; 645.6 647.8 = -0.02 nm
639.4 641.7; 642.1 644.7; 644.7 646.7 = -0.07 nm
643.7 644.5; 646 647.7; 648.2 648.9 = 0.10 nm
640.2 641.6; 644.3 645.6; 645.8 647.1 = -0.03 nm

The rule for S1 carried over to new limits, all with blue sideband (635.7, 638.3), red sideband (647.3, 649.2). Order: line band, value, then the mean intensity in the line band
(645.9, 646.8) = 0.099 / 11.3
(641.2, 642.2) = 0.036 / 11.9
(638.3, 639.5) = 0.053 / 11.6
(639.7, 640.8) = -0.034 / 12.6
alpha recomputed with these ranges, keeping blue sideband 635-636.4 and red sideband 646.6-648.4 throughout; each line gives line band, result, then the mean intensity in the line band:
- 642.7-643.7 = -0.072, 12.7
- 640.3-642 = -0.066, 12.5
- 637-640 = -0.029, 11.9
